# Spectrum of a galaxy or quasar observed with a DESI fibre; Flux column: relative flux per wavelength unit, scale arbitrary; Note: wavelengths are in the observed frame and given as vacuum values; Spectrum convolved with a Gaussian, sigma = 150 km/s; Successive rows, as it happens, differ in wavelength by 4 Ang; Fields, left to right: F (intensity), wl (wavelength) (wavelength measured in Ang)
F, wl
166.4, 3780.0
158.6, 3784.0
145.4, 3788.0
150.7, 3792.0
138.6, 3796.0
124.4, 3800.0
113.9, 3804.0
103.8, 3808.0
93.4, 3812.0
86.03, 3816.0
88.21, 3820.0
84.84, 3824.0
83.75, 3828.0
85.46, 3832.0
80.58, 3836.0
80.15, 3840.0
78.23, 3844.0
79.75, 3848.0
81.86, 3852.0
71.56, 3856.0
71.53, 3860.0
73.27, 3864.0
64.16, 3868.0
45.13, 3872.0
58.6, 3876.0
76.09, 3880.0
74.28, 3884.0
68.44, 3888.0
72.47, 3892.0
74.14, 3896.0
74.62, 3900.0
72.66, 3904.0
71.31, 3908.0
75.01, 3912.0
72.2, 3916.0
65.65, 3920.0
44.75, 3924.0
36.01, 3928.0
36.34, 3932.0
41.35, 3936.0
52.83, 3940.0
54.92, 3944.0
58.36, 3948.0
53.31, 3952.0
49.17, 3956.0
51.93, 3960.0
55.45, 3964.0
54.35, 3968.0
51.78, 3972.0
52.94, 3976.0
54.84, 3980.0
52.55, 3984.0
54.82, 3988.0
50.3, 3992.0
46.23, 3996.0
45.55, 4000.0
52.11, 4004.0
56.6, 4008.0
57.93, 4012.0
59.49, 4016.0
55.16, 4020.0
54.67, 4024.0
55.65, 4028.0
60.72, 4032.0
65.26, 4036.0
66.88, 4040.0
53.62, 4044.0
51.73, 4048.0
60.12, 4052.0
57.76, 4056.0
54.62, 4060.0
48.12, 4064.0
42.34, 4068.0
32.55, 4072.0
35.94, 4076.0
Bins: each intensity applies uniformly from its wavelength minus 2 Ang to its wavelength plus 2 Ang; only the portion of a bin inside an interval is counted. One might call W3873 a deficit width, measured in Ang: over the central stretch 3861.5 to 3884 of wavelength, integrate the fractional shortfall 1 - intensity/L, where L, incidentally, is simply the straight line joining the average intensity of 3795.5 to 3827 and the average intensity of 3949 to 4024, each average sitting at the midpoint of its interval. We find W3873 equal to 5.34 Ang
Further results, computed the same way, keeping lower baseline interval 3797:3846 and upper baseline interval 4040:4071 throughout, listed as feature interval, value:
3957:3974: 3.8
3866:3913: 7.1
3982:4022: 5.7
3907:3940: 9.2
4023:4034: 0.1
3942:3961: 4.6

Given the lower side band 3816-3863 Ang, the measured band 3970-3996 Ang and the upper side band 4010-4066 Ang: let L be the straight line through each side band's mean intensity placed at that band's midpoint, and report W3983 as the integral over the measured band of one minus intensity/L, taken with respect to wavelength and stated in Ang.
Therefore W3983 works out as 4.6 Ang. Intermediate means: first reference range 80.6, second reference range 57.3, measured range 52.4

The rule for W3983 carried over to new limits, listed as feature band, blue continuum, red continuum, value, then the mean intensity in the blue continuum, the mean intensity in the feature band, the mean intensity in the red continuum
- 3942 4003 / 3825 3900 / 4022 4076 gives 9.2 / 73.5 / 52.4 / 53.5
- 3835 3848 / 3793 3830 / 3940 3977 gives 1.9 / 103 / 79.6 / 53.6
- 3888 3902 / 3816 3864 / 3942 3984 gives -0.9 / 80.5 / 73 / 53.7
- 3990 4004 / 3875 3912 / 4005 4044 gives 3.1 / 71.9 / 48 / 58.7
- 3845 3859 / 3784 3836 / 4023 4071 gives 3.1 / 109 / 77.3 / 55.5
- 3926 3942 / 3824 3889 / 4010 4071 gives 5.9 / 73.7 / 41.6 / 55.9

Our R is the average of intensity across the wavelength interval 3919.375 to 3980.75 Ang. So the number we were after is 50.5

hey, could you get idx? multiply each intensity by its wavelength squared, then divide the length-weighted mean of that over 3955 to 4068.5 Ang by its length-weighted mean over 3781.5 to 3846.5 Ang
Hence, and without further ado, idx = 0.57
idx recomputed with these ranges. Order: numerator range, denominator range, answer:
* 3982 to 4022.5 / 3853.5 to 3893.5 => 0.84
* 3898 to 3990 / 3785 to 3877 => 0.65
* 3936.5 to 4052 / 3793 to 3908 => 0.71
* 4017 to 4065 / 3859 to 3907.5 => 0.90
